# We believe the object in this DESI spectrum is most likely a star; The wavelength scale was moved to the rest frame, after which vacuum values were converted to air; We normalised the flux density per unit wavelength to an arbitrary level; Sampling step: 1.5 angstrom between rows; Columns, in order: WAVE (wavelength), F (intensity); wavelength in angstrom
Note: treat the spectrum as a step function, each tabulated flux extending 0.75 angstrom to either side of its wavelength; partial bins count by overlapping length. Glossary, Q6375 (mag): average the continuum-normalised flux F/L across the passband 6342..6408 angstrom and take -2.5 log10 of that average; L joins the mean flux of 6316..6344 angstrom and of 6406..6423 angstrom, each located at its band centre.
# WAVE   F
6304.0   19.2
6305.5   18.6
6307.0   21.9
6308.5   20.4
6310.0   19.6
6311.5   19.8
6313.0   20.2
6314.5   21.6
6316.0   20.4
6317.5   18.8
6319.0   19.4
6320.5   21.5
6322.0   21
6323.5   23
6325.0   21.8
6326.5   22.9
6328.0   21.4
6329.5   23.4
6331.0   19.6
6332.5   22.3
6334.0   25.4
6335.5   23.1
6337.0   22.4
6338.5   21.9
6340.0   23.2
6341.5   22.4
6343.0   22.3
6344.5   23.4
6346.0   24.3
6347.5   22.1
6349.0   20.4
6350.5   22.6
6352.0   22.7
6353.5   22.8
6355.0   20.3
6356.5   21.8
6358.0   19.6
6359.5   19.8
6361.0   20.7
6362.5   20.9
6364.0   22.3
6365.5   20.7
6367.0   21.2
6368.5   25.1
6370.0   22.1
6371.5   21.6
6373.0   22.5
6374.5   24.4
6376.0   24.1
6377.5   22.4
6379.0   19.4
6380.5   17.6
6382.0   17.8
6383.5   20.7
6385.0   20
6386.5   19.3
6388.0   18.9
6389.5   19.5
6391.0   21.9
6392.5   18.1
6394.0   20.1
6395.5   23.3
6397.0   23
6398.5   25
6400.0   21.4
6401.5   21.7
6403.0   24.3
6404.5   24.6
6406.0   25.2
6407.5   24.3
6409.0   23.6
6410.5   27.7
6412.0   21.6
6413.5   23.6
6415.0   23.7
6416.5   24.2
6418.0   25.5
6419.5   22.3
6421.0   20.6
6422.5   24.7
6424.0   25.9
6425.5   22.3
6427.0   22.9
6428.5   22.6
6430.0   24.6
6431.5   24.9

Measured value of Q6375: 0.06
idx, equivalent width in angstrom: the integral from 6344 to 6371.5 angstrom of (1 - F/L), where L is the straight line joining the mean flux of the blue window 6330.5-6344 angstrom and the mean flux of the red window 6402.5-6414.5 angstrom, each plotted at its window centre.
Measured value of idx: 1.5 angstrom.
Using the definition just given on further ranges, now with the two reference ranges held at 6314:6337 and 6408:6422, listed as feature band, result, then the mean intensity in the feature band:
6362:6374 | 0.28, 22.1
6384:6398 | 1.58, 20.5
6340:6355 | -0.18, 22.5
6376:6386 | 1.29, 20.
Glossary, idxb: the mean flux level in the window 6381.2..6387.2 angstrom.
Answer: 19.4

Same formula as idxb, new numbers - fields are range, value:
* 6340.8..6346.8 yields 23.1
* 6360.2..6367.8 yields 21.2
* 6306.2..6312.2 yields 20.4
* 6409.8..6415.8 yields 24.1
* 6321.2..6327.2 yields 22.2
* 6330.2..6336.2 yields 22.6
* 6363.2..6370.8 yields 22.3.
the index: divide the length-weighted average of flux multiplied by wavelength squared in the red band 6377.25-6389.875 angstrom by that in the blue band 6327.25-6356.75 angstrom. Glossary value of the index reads 0.88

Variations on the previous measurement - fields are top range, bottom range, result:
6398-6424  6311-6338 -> 1.13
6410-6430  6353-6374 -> 1.12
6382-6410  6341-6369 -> 1.02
